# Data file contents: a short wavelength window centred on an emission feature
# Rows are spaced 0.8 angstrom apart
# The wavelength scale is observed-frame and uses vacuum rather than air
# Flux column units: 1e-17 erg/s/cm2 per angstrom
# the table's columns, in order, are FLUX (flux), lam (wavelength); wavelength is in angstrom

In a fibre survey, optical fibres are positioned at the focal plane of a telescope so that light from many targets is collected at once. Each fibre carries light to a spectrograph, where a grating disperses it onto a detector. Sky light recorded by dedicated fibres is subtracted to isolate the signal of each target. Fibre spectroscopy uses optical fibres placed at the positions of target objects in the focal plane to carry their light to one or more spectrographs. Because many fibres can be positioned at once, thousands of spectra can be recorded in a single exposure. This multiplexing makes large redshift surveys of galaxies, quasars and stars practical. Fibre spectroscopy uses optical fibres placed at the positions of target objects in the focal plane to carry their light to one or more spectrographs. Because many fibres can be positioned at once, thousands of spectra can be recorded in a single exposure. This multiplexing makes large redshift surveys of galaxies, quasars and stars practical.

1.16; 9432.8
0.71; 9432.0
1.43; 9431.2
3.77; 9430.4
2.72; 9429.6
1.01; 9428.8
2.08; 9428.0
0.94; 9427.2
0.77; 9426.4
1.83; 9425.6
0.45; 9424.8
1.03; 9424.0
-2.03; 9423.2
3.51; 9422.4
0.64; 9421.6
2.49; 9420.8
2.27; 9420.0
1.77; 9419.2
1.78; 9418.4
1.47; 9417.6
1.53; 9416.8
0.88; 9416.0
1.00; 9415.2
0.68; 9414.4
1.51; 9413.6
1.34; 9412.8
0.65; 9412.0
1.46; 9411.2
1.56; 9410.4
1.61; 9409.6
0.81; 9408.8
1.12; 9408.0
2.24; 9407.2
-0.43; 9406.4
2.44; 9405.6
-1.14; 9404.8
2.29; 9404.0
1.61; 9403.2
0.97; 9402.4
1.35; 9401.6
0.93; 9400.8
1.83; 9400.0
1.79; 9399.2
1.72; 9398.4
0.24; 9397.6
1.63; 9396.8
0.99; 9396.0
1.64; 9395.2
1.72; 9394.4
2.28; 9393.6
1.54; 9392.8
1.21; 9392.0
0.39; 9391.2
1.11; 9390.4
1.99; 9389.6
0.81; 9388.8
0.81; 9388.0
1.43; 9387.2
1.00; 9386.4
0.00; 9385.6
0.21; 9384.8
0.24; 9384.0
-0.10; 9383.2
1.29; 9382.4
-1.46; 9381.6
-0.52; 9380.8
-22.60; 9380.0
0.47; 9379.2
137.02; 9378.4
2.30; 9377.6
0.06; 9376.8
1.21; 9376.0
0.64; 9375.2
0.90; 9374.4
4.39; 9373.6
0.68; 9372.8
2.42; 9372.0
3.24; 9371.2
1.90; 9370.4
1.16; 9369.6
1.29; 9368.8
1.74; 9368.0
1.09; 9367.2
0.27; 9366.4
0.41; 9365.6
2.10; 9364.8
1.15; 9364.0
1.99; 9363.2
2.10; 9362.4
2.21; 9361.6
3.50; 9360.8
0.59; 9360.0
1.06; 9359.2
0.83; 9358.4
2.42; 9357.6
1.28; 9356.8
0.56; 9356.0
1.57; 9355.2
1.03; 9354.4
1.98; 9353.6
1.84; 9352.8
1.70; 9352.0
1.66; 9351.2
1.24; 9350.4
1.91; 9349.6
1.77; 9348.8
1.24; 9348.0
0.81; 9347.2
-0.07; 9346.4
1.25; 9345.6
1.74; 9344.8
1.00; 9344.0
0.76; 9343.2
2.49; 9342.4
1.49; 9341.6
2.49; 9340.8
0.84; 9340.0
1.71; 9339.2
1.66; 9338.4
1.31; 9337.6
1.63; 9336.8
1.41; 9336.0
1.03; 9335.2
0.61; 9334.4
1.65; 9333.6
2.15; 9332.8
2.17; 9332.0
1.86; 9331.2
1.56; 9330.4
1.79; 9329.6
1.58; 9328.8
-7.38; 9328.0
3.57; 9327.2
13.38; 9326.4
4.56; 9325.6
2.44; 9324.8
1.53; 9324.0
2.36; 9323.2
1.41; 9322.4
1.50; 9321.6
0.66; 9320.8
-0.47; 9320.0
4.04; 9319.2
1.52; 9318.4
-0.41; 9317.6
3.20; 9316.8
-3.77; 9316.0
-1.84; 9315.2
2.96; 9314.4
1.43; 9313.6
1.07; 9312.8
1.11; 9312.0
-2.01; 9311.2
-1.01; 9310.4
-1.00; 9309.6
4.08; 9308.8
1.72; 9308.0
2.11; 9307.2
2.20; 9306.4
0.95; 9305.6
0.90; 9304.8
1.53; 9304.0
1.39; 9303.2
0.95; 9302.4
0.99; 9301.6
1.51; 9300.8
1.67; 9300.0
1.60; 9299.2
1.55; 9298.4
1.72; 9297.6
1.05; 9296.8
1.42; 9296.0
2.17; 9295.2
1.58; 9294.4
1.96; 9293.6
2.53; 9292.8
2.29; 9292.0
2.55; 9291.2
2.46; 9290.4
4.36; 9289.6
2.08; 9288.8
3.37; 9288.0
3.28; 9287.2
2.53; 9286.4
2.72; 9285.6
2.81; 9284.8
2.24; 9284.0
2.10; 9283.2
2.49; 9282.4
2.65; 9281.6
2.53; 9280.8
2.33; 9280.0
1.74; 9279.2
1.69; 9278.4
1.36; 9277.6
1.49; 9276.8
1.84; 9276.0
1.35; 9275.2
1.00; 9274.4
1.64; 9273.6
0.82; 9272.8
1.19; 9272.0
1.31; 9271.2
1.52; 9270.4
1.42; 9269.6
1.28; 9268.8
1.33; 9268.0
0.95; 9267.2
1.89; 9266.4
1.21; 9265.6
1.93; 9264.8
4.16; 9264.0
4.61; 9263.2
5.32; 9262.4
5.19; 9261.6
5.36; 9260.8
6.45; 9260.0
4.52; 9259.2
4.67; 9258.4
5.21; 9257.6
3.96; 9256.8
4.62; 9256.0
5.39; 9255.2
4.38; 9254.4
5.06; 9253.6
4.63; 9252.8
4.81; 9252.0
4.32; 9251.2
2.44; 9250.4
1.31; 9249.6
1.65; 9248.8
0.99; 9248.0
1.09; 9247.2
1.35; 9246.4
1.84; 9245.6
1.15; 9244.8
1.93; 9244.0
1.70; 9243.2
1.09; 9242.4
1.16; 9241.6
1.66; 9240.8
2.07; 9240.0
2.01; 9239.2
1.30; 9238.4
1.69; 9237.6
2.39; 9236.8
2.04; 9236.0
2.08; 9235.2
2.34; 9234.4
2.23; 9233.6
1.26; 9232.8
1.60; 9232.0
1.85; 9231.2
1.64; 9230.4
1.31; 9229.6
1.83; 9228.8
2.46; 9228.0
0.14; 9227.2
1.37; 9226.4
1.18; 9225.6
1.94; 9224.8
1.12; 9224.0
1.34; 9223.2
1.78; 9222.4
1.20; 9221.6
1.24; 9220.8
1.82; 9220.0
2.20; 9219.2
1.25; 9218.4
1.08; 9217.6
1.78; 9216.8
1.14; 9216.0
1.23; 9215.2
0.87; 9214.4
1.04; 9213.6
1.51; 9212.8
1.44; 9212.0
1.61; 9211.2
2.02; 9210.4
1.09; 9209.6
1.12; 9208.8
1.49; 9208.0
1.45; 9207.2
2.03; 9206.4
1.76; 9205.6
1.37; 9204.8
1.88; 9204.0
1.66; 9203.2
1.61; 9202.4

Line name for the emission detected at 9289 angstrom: [N II] 6583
